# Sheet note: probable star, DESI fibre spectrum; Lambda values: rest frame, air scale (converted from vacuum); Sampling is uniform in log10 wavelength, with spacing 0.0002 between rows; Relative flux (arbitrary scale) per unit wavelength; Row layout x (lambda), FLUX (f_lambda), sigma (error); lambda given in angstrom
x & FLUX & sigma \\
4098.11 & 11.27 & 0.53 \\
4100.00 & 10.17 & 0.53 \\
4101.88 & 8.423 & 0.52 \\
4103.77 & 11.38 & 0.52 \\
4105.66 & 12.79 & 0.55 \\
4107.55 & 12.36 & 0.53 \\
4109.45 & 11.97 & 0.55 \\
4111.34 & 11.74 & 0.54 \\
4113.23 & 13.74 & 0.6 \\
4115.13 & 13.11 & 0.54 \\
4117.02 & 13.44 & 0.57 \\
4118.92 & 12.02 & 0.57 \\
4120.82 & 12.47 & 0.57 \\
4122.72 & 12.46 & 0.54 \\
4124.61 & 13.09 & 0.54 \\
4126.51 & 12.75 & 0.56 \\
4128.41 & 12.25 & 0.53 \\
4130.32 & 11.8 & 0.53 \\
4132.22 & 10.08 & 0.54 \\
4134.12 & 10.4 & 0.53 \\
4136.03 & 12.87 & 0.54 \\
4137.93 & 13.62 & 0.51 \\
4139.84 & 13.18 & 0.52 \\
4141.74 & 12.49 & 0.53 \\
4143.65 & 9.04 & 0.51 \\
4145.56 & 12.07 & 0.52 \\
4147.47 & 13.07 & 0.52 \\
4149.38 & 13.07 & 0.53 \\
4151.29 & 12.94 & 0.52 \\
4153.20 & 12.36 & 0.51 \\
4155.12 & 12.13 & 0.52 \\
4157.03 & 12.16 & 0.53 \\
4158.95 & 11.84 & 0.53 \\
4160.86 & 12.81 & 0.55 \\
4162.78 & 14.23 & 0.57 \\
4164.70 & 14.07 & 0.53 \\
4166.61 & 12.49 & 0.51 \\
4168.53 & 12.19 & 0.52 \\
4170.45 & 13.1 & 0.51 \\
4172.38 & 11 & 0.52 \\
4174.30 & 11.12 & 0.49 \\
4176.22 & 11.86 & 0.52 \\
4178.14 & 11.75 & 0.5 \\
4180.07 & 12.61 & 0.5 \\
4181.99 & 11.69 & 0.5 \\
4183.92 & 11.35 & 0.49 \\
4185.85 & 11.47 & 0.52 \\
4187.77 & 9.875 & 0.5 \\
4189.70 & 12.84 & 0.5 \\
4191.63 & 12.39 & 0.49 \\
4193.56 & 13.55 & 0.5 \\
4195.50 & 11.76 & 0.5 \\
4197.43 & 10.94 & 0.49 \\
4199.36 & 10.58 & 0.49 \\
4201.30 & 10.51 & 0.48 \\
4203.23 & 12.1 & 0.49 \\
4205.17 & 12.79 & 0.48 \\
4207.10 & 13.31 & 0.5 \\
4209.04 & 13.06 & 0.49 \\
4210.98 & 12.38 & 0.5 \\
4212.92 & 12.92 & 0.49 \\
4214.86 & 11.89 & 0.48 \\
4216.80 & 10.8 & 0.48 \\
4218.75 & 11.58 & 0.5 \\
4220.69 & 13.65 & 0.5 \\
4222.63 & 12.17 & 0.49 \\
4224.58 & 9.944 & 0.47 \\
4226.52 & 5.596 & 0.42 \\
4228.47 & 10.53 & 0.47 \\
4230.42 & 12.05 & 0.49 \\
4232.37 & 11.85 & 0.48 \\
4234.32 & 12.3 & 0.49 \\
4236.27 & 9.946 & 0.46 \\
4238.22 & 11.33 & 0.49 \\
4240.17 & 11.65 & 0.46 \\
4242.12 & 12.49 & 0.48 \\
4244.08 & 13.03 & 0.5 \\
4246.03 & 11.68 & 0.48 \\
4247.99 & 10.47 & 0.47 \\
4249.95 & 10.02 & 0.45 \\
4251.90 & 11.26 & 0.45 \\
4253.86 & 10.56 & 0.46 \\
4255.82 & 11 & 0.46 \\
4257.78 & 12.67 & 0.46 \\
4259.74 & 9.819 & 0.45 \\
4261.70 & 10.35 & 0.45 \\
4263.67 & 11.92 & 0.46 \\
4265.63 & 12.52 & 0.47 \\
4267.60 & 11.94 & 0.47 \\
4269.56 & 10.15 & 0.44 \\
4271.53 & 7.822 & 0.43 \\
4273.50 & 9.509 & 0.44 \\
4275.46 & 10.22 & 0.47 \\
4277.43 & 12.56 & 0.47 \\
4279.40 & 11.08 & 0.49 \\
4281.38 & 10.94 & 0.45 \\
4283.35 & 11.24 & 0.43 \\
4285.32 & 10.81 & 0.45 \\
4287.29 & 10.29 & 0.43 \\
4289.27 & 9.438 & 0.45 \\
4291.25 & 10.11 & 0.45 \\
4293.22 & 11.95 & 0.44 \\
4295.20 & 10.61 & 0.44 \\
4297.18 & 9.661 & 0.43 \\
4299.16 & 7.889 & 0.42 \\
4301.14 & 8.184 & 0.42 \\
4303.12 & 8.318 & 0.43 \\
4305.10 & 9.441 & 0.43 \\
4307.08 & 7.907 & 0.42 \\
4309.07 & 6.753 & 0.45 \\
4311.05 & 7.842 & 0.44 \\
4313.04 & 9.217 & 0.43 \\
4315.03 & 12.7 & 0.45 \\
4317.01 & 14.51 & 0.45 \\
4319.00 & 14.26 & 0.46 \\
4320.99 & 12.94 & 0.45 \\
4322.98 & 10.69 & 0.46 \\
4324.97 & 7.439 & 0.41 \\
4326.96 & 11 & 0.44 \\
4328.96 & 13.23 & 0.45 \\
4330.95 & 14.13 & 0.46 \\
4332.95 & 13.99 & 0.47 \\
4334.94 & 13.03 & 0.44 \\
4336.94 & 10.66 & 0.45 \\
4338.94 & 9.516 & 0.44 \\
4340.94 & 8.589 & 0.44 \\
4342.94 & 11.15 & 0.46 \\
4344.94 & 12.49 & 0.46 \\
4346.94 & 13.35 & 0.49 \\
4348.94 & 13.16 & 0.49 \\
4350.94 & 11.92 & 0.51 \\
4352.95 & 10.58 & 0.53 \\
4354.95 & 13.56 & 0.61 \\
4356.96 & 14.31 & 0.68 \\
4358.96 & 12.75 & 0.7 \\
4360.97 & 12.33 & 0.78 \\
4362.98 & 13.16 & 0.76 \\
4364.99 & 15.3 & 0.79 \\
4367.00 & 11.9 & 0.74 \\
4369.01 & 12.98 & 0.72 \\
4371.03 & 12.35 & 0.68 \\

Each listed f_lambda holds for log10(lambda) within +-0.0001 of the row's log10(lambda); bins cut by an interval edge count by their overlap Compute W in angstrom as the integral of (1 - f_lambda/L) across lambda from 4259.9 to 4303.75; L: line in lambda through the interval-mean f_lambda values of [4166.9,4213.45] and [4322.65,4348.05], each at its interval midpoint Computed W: 5.0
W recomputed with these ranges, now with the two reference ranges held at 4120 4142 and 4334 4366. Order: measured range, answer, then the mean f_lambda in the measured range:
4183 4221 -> 0.96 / 12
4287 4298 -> 1.70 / 10.4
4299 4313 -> 4.70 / 8.14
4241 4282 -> 4.04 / 11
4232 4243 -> 0.62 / 11.6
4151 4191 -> 0.34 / 12.2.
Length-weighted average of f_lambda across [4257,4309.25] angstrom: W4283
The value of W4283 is 10.2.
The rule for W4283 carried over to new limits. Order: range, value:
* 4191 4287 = 11.3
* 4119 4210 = 12.2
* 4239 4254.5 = 11.4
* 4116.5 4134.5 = 12.1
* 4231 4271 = 11.3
